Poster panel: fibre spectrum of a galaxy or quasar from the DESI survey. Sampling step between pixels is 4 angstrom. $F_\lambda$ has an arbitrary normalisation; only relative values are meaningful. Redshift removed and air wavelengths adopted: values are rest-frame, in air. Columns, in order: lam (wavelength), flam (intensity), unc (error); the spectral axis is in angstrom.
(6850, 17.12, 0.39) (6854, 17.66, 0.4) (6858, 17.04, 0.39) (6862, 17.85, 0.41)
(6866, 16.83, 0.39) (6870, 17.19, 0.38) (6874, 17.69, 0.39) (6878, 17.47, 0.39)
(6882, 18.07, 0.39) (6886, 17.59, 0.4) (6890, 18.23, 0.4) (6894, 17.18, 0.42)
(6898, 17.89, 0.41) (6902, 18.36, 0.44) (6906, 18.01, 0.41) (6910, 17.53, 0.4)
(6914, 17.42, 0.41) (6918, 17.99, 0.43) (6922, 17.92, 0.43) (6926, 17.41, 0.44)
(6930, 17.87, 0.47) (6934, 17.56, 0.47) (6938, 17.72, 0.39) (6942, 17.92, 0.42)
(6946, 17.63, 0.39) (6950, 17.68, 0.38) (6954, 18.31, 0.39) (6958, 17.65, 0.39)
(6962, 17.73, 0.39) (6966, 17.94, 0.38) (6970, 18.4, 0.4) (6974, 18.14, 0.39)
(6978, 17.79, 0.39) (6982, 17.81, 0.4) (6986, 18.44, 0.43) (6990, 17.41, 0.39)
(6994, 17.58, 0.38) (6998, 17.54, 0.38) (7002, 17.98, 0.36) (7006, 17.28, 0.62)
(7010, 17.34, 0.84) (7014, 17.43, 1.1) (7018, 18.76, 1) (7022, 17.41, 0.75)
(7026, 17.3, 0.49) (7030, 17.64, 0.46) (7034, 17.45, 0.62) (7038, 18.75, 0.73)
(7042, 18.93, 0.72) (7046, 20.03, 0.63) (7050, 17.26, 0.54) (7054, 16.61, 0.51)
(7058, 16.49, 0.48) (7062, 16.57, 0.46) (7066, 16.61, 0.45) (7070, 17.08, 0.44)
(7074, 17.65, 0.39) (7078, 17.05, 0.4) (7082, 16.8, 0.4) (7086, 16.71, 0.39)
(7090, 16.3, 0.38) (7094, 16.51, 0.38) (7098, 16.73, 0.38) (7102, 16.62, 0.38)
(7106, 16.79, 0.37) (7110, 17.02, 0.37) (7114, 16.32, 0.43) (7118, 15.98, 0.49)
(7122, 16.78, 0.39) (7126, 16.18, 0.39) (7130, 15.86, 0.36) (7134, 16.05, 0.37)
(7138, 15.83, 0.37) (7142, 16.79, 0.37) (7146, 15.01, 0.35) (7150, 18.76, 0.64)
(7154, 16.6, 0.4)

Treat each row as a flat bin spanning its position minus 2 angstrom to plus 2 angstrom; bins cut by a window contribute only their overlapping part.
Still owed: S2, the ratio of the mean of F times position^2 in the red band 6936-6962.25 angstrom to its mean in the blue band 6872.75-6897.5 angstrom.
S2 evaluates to 1.02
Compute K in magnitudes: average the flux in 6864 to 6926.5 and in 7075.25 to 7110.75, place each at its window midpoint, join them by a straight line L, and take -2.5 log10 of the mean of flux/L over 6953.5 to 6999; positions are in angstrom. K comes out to -0.037 mag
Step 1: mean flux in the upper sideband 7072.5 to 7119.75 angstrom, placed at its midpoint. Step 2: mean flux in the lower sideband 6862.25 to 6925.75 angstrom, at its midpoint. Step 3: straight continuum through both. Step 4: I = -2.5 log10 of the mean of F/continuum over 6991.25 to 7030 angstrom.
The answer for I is -0.03 mag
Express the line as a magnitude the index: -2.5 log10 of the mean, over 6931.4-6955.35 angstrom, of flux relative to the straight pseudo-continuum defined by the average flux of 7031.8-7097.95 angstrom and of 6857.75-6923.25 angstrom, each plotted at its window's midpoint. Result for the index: -0.01 mag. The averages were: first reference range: 17.7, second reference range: 17.3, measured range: 17.8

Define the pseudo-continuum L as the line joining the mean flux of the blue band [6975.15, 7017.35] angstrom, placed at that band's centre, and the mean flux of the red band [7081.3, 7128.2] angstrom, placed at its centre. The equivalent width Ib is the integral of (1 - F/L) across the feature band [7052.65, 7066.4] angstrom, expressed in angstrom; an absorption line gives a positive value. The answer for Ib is 0.4 angstrom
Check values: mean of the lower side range 17.7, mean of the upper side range 16.6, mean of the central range 16.6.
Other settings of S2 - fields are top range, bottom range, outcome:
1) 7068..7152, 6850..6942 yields 1.00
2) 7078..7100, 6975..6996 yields 0.96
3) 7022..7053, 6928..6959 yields 1.04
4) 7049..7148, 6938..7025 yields 0.96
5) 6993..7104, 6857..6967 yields 1.02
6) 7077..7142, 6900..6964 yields 0.97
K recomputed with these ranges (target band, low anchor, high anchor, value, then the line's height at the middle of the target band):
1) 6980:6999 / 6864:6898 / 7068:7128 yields -0.040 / 17.1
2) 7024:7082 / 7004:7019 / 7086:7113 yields -0.021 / 17.2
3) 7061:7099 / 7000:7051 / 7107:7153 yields 0.023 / 17.2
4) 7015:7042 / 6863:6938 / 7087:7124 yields -0.060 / 17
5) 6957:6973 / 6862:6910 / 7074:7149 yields -0.043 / 17.3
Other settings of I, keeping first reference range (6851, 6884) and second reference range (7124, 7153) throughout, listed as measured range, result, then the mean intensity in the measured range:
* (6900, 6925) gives -0.04 mag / 17.9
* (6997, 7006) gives -0.05 mag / 17.7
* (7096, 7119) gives -0.01 mag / 16.6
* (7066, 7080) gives -0.03 mag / 17.2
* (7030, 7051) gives -0.10 mag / 18.5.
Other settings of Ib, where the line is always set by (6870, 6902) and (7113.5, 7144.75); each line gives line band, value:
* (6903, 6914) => -0.10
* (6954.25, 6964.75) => -0.33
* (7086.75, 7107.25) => -0.24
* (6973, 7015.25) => -1.61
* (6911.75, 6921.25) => -0.10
